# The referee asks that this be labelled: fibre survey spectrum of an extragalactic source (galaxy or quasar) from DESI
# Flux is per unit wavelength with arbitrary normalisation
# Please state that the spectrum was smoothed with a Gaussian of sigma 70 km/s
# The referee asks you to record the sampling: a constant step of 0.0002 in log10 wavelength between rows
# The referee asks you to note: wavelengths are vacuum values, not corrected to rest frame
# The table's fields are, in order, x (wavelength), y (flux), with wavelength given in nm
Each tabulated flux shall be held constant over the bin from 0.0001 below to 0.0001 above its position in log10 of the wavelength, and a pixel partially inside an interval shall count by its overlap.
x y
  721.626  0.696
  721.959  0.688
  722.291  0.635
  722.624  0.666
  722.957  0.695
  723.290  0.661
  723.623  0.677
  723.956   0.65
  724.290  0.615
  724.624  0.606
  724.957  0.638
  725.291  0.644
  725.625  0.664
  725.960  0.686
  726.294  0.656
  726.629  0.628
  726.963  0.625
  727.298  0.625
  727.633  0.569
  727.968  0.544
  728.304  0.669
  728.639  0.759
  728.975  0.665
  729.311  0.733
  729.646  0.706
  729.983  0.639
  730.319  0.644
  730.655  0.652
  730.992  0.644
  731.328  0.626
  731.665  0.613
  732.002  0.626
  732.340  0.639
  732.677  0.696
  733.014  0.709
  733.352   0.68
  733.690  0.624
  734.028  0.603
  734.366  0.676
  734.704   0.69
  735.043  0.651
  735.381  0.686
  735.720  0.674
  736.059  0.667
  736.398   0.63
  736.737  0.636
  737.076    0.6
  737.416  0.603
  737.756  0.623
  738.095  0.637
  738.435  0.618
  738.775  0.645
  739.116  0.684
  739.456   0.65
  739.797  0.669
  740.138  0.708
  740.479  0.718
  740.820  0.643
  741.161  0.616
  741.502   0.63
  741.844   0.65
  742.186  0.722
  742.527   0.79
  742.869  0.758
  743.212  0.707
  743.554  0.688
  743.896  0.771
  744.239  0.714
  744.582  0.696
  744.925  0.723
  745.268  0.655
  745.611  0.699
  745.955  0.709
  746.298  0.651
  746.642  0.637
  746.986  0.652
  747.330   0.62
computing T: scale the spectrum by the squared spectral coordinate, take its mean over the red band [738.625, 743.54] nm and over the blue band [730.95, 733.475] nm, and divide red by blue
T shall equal 1.07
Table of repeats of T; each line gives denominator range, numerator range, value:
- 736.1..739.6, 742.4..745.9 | 1.15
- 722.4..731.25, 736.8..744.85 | 1.08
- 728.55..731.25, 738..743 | 1.03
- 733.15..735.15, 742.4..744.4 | 1.15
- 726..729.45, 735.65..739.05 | 1.00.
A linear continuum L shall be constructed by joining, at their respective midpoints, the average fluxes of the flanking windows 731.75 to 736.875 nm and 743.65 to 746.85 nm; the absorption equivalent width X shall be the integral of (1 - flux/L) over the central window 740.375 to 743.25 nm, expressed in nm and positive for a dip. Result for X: -0.035 nm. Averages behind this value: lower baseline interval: 0.658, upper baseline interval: 0.694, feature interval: 0.691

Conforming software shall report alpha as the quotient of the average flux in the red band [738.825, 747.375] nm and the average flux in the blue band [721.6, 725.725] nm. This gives 1.05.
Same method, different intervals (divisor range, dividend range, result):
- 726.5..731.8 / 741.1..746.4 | 1.08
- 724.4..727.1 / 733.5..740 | 1.00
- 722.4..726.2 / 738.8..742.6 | 1.03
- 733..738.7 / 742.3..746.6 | 1.10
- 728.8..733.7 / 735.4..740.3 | 0.98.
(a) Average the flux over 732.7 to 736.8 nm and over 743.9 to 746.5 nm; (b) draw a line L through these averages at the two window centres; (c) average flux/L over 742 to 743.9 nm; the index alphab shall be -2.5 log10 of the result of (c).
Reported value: -0.07 mag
